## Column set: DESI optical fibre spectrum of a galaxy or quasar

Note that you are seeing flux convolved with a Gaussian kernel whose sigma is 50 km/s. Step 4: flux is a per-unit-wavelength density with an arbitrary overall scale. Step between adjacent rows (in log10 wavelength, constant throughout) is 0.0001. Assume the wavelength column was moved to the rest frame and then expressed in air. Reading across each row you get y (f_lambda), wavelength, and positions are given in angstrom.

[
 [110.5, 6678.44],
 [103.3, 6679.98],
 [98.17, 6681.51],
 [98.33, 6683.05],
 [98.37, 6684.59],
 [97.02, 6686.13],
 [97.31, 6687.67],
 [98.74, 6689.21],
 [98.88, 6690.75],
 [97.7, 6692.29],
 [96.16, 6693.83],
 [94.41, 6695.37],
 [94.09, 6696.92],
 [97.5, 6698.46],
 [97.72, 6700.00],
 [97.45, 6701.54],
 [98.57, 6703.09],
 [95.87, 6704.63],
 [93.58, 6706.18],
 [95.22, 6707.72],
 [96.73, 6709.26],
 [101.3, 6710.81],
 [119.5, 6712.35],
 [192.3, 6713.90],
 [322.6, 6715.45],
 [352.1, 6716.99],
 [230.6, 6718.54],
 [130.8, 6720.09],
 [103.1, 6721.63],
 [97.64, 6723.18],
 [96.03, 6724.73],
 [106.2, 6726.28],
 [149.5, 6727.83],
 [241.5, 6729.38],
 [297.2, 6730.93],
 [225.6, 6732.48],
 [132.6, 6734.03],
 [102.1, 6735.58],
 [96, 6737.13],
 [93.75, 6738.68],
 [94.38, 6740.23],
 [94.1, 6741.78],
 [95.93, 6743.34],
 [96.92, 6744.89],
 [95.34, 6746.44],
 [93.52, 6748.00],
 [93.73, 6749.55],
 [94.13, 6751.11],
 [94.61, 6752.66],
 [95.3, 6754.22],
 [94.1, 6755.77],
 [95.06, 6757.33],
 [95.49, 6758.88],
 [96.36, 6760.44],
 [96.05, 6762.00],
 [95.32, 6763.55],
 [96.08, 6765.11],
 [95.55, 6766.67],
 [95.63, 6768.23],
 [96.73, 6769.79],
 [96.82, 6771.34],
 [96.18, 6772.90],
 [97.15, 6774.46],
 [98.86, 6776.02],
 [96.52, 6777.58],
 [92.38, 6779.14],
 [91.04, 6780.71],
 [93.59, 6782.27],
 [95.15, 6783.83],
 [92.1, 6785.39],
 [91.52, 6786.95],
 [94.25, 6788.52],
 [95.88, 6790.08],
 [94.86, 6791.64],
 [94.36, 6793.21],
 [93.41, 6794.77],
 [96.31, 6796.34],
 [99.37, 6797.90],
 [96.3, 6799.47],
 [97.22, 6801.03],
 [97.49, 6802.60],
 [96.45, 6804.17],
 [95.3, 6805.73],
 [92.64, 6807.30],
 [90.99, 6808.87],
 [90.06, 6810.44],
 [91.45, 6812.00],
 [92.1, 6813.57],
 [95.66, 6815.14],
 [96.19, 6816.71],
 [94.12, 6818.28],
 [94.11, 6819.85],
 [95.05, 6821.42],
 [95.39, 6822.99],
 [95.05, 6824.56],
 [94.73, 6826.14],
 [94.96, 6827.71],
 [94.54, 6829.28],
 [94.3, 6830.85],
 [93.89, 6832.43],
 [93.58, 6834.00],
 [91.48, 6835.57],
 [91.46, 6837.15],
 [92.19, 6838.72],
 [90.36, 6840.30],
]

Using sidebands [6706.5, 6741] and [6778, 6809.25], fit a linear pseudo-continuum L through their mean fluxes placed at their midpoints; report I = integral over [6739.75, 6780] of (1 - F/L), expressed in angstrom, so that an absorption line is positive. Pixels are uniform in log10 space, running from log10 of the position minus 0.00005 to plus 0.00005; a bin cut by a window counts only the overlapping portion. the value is 9.2 angstrom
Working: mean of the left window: 157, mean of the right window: 94.6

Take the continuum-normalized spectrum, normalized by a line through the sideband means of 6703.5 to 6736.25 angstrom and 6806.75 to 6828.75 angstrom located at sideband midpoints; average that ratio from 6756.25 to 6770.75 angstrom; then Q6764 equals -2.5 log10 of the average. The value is 0.34 mag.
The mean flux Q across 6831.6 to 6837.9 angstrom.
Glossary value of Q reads 92.5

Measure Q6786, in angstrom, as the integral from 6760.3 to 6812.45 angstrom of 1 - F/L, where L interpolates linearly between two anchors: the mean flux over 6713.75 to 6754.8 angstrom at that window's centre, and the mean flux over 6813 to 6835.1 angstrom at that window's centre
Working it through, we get 9.1 angstrom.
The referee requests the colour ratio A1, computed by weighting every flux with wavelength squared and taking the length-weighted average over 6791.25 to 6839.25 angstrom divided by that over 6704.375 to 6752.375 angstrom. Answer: 0.69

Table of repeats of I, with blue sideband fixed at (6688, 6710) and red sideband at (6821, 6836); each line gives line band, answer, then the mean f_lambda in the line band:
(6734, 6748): -0.3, 98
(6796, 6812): 0.0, 95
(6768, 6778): -0.2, 97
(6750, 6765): 0.1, 95.2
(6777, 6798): 0.2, 94.1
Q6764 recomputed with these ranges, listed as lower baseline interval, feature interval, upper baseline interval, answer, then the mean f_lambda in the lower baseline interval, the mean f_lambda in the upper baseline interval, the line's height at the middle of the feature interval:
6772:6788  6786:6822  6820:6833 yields 0.00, 94.4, 94.7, 94.6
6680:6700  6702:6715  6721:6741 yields 0.02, 97.5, 141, 117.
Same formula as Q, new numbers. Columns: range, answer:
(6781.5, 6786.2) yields 93.7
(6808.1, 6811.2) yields 90.5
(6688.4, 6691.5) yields 98.8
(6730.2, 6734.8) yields 218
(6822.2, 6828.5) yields 95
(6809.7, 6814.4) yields 91.4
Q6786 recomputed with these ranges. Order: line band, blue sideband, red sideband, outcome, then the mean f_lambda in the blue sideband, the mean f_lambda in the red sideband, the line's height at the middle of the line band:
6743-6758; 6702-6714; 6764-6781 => 0.7 angstrom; 107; 95.8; 99.5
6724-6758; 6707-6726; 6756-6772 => 1.8 angstrom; 160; 95.9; 127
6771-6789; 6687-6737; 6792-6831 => 2.3 angstrom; 139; 94.7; 109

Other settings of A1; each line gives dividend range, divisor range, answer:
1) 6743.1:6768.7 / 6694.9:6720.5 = 0.68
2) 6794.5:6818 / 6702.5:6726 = 0.66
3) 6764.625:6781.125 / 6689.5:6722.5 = 0.73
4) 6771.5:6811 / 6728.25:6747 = 0.69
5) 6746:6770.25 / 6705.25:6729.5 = 0.62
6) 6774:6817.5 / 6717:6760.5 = 0.76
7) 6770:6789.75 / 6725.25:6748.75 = 0.72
